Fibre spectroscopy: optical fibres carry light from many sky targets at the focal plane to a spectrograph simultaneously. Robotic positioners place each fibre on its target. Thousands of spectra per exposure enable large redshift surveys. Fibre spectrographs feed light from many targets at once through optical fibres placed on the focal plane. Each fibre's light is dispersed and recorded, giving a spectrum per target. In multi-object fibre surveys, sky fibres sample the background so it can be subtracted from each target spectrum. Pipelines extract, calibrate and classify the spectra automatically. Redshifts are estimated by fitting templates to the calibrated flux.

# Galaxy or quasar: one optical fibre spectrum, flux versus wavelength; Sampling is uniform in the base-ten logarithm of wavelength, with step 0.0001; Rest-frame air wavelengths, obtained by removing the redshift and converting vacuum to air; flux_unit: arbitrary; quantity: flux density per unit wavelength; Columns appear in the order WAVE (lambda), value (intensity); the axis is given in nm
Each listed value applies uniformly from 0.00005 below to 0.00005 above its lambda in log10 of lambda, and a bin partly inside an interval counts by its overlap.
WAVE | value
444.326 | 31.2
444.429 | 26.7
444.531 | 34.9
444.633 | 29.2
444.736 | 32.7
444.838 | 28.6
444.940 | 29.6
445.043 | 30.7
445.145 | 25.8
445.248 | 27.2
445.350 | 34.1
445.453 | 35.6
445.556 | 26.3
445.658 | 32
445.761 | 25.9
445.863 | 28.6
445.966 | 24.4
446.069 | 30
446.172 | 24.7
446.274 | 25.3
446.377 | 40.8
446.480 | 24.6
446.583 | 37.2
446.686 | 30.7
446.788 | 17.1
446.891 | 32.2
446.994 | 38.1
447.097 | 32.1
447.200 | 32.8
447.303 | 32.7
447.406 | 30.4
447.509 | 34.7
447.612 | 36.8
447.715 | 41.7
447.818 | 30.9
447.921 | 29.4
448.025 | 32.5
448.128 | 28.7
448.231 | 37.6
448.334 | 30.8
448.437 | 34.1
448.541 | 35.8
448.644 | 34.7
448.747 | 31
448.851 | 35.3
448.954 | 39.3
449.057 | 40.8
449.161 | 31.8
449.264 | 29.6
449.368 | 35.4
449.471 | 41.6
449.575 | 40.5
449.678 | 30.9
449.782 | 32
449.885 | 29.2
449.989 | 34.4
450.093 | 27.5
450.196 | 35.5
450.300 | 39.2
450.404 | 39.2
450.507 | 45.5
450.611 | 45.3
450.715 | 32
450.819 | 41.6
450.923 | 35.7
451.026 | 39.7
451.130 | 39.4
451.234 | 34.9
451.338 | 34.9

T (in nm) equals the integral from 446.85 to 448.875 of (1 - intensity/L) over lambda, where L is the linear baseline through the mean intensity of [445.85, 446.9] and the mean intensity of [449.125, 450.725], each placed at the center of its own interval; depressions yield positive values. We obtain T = -0.13 nm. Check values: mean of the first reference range 28.5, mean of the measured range 33.6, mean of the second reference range 35.7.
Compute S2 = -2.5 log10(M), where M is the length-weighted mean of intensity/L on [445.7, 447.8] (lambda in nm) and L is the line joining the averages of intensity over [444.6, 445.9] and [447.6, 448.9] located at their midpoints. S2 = 0.02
